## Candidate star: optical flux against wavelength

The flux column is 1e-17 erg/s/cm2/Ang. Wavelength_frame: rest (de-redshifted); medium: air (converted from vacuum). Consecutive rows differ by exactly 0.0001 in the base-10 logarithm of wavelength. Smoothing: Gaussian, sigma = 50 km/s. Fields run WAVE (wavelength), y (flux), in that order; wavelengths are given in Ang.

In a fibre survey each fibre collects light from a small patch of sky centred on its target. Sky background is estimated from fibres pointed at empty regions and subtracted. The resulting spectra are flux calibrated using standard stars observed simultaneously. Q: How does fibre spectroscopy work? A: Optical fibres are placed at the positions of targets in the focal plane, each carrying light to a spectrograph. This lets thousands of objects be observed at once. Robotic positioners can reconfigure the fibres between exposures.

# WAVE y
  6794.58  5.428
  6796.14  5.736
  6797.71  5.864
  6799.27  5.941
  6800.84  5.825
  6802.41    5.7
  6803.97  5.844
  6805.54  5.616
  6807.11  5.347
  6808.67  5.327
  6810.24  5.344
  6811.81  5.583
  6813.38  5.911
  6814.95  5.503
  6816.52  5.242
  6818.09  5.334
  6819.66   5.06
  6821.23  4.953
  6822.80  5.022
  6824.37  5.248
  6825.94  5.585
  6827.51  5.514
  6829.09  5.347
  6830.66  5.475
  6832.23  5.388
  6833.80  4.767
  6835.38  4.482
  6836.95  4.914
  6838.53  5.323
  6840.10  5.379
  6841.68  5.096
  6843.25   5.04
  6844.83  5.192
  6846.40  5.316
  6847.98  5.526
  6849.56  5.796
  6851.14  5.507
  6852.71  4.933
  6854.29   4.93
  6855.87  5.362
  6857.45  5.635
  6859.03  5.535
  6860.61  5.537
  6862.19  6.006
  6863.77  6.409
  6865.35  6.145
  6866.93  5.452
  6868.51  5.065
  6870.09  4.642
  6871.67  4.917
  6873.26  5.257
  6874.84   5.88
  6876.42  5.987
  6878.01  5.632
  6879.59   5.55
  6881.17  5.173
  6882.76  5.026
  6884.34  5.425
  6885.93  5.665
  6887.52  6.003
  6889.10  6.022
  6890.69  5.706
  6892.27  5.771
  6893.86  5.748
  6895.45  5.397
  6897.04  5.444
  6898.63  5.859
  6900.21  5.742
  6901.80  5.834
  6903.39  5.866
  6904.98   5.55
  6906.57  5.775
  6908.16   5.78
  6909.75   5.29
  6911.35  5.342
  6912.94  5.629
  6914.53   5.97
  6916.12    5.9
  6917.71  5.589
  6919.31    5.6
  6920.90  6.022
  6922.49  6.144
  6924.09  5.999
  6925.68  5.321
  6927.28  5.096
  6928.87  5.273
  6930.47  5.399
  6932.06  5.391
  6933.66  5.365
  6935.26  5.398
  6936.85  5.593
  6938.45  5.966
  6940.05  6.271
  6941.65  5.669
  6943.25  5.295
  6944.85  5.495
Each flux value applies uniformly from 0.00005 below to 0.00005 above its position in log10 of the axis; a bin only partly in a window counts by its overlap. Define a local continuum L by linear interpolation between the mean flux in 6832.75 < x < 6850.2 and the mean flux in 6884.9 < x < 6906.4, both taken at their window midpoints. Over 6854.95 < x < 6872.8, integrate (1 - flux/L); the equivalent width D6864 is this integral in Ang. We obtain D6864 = -0.4 Ang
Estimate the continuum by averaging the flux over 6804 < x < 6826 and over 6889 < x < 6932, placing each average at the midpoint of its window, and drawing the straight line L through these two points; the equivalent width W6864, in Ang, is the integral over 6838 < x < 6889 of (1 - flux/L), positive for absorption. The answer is 0.6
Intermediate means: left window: 5.37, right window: 5.66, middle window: 5.46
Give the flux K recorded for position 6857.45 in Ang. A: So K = 5.635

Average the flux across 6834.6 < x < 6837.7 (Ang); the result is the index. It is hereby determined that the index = 4.7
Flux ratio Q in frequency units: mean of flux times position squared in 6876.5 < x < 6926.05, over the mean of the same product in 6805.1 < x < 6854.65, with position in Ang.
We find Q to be 1.10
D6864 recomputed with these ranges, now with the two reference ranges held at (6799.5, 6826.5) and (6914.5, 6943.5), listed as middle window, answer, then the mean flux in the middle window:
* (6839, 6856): 0.7 Ang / 5.28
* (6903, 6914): 0.0 Ang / 5.6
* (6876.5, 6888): 0.1 Ang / 5.51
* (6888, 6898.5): -0.2 Ang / 5.7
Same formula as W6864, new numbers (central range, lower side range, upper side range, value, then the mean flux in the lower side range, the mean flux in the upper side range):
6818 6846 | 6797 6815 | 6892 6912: 2.4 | 5.66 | 5.64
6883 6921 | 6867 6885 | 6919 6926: -0.4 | 5.33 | 5.87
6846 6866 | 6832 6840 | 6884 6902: -1.3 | 4.98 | 5.72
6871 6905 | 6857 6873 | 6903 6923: 0.0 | 5.52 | 5.72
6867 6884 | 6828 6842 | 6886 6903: 0.7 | 5.14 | 5.75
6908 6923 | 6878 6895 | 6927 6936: -0.8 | 5.61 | 5.33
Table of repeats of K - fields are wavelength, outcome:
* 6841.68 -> 5.096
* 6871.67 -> 4.917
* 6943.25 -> 5.295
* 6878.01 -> 5.632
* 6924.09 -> 5.999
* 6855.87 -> 5.362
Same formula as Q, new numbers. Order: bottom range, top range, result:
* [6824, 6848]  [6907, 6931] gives 1.11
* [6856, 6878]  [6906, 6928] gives 1.03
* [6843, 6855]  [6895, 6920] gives 1.09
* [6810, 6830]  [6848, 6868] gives 1.06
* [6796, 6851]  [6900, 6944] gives 1.08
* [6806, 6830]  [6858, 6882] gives 1.05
